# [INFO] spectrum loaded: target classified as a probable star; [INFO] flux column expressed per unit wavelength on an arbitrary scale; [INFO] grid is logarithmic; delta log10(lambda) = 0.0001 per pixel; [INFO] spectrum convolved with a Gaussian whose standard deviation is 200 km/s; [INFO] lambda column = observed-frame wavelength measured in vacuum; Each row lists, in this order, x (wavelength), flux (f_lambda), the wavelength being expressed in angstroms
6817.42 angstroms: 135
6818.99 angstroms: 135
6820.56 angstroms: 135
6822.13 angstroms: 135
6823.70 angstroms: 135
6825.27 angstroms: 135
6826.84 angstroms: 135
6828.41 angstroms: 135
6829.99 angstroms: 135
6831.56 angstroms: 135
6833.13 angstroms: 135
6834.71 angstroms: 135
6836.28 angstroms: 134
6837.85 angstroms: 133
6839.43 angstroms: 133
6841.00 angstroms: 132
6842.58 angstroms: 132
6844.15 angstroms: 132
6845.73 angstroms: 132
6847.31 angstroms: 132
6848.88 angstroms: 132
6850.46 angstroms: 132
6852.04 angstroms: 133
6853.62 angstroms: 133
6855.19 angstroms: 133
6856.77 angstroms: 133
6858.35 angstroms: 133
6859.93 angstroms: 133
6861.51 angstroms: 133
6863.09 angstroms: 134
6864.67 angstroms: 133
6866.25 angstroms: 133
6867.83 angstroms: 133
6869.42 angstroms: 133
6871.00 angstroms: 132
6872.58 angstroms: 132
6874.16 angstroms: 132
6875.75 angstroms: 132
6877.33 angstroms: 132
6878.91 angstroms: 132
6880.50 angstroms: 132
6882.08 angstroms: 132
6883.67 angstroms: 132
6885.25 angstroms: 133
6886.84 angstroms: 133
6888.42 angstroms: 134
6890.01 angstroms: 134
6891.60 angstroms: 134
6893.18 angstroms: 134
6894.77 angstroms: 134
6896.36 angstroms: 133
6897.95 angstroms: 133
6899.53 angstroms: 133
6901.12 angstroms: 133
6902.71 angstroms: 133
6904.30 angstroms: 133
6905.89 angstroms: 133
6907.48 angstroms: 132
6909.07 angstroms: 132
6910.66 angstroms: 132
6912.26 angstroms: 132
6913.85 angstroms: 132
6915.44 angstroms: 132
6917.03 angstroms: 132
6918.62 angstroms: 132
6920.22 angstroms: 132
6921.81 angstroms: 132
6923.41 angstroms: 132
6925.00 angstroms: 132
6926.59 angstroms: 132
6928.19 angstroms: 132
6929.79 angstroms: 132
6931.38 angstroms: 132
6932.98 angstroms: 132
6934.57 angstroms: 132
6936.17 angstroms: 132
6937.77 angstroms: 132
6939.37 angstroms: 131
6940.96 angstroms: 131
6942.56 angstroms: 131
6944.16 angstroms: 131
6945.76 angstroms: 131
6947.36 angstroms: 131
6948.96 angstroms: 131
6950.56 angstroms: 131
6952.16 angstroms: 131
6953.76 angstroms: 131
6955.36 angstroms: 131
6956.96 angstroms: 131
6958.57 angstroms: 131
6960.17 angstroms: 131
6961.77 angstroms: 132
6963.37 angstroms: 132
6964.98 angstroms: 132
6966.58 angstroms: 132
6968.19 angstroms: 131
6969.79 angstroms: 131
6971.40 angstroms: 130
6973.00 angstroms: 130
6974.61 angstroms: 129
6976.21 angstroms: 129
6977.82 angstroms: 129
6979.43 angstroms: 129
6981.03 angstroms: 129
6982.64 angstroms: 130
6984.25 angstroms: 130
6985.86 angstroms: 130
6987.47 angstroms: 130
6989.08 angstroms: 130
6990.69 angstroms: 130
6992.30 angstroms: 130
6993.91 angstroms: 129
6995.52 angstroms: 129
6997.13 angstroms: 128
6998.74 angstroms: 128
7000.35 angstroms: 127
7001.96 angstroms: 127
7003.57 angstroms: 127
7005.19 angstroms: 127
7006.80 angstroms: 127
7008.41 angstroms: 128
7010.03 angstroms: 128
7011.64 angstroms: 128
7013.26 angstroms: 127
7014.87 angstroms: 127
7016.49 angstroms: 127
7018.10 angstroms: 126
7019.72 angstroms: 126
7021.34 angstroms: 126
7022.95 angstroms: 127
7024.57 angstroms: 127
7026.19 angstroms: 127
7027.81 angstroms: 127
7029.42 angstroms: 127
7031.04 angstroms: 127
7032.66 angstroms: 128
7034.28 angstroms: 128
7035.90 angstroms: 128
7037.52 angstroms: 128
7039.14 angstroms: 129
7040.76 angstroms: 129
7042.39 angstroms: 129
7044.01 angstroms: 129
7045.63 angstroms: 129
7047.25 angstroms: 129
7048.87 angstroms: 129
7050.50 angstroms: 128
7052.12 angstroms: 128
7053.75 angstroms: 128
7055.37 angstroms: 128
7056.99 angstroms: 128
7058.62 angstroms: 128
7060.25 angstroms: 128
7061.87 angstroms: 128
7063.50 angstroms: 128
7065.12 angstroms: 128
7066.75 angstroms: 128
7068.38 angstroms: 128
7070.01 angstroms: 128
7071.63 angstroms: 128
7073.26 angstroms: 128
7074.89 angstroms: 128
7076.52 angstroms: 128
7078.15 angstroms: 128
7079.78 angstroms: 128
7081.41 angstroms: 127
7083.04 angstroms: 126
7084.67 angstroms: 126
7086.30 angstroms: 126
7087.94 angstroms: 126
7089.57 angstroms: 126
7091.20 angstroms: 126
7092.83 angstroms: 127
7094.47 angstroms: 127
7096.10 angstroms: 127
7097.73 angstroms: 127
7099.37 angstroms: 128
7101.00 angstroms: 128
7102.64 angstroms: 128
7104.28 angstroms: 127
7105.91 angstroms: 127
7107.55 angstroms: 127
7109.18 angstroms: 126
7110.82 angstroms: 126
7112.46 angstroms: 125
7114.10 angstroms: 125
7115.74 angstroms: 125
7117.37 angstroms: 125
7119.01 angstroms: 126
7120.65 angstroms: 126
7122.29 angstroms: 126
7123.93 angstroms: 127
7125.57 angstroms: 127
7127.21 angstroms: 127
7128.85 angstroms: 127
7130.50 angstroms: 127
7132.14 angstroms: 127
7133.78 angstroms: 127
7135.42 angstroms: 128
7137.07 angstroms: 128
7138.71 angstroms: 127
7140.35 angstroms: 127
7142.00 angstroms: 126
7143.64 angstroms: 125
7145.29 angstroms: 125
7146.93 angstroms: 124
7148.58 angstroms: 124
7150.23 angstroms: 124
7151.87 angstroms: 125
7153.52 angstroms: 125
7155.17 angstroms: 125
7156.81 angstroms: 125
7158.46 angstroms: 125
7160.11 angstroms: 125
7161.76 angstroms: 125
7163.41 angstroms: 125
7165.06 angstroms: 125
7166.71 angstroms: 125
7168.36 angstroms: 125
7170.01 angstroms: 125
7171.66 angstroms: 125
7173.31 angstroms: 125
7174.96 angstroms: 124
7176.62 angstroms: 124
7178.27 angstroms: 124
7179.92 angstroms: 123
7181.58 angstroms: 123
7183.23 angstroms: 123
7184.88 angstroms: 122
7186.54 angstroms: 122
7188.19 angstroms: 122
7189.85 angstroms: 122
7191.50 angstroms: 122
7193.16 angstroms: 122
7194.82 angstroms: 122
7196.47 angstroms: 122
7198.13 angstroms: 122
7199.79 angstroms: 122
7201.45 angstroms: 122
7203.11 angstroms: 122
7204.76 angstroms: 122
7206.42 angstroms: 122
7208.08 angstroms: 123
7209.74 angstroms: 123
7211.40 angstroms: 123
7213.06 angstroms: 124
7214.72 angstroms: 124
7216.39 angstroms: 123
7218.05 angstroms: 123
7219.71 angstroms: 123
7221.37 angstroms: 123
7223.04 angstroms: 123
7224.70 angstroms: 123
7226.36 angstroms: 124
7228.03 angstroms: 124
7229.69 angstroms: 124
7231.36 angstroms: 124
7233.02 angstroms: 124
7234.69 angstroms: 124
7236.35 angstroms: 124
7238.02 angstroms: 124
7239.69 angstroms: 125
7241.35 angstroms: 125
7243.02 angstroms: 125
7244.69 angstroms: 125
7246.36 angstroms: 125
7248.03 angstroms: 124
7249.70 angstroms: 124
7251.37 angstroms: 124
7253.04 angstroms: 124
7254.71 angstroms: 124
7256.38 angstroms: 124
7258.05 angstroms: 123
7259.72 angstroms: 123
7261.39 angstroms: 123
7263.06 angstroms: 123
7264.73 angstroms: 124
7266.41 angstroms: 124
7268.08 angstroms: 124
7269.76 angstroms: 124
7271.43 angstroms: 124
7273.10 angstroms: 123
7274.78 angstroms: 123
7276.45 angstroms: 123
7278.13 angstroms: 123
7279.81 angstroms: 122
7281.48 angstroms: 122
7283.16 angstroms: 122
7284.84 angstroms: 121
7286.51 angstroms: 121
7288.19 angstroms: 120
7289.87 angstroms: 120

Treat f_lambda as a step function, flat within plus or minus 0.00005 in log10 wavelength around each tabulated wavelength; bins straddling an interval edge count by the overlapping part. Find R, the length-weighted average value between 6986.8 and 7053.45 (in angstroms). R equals 128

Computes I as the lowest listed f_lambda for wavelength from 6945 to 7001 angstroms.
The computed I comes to 127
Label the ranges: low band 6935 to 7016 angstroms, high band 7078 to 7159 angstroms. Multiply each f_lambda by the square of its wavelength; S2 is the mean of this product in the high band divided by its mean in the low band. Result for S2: 1.01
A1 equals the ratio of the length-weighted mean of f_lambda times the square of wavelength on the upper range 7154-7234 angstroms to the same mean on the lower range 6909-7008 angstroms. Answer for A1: 1.01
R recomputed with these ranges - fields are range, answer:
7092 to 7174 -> 126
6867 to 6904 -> 133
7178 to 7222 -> 123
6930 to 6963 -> 131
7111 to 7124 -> 126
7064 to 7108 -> 127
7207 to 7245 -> 124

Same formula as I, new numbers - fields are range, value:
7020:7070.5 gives 126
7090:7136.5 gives 125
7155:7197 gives 122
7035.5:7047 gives 128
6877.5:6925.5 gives 132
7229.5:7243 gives 124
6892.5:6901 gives 133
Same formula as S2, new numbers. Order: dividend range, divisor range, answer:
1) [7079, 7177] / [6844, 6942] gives 1.02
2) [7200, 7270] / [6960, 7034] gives 1.03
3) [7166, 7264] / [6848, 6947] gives 1.02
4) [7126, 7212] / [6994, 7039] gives 1.02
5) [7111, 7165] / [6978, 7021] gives 1.02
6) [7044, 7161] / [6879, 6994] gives 1.01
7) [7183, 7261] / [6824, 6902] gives 1.03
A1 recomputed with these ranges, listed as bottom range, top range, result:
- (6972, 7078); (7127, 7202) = 1.01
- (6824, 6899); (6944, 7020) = 1.01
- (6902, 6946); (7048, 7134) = 1.01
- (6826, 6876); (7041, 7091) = 1.02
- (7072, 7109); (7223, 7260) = 1.02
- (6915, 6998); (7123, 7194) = 1.01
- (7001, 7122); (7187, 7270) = 1.02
